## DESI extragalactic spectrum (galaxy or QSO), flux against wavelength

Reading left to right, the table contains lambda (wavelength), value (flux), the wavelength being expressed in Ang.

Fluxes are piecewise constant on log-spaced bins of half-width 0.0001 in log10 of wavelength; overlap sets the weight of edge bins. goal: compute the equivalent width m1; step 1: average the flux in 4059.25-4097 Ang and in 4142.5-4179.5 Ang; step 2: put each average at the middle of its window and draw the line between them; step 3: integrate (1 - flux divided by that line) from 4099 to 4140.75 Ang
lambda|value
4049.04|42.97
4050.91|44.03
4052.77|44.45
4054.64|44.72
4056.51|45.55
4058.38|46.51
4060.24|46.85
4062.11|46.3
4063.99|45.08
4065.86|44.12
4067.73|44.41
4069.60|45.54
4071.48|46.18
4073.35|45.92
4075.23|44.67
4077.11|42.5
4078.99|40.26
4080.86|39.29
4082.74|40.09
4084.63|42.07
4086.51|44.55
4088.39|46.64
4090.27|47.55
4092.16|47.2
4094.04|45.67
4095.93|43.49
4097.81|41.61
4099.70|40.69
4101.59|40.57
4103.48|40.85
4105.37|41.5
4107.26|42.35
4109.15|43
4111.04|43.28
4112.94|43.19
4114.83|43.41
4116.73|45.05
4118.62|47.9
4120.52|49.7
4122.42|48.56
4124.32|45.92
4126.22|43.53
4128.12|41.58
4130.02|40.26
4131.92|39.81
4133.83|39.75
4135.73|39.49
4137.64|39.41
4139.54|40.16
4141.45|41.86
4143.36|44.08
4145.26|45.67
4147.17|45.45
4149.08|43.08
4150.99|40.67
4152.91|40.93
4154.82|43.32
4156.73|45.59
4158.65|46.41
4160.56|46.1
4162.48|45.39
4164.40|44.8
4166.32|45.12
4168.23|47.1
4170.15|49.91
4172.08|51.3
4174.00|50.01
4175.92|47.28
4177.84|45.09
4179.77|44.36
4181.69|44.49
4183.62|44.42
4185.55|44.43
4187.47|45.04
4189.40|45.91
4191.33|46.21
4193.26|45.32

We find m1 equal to 2.1 Ang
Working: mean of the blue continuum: 44.4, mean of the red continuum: 45.6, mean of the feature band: 42.7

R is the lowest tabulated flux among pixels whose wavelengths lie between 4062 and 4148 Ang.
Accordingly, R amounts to 39.29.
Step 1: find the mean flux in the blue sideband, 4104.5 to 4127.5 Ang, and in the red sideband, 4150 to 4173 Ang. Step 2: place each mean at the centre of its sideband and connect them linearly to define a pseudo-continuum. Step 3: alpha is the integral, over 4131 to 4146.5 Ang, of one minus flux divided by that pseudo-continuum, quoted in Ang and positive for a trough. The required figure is 1.30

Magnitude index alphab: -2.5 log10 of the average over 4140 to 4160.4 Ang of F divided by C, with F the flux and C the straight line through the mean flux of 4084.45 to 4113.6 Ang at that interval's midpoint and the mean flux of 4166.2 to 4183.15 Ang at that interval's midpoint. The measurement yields 0.06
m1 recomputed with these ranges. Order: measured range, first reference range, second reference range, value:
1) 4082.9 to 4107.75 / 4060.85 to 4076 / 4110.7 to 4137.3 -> 0.62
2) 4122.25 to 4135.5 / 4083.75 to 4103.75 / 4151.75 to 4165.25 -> 0.59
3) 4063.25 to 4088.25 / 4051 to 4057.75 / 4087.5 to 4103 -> 0.52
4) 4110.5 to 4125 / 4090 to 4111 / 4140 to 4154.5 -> -0.99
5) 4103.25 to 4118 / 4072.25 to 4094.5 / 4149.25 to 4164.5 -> 0.30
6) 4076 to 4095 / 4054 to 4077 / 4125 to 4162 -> 0.45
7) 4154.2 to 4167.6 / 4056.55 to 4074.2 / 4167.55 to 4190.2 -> 0.32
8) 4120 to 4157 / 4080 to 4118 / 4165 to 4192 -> 1.63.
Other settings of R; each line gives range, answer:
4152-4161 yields 40.93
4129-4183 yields 39.41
